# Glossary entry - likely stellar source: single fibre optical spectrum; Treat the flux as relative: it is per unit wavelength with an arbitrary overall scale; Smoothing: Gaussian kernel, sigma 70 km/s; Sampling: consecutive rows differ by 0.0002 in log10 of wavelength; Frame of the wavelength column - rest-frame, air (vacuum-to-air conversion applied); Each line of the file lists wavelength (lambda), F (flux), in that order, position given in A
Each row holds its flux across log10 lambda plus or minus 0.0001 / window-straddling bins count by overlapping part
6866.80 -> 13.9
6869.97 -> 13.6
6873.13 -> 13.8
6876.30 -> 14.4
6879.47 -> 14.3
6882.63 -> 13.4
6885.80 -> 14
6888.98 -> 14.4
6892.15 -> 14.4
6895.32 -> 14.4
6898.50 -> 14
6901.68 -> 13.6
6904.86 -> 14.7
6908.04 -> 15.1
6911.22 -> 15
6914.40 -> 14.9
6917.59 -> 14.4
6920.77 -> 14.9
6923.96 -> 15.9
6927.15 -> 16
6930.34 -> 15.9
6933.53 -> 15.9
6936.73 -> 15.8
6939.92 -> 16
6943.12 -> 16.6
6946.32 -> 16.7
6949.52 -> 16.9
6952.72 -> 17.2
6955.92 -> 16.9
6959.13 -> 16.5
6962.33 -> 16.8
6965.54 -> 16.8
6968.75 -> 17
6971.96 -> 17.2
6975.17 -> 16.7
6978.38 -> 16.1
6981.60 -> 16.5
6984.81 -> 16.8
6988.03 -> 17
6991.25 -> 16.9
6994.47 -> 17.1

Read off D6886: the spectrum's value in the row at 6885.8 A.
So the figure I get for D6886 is 14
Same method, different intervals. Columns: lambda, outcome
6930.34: 15.9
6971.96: 17.2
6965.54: 16.8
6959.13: 16.5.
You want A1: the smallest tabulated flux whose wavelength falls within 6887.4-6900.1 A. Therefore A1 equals 14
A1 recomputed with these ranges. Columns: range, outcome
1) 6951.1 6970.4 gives 16.5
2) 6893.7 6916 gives 13.6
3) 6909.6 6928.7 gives 14.4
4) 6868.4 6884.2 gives 13.4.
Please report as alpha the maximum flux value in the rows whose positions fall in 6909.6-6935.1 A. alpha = 16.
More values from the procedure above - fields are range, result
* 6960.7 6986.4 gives 17.2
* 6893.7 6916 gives 15.1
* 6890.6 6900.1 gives 14.4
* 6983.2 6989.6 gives 17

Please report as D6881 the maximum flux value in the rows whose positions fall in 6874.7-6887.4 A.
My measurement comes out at 14.4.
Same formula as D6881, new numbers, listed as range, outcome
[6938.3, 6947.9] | 16.7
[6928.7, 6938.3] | 15.9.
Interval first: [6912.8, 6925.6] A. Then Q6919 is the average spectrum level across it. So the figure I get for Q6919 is 15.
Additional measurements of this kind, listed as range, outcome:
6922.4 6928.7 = 15.9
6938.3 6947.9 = 16.4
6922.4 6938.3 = 15.9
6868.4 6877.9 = 13.9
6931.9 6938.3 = 15.8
